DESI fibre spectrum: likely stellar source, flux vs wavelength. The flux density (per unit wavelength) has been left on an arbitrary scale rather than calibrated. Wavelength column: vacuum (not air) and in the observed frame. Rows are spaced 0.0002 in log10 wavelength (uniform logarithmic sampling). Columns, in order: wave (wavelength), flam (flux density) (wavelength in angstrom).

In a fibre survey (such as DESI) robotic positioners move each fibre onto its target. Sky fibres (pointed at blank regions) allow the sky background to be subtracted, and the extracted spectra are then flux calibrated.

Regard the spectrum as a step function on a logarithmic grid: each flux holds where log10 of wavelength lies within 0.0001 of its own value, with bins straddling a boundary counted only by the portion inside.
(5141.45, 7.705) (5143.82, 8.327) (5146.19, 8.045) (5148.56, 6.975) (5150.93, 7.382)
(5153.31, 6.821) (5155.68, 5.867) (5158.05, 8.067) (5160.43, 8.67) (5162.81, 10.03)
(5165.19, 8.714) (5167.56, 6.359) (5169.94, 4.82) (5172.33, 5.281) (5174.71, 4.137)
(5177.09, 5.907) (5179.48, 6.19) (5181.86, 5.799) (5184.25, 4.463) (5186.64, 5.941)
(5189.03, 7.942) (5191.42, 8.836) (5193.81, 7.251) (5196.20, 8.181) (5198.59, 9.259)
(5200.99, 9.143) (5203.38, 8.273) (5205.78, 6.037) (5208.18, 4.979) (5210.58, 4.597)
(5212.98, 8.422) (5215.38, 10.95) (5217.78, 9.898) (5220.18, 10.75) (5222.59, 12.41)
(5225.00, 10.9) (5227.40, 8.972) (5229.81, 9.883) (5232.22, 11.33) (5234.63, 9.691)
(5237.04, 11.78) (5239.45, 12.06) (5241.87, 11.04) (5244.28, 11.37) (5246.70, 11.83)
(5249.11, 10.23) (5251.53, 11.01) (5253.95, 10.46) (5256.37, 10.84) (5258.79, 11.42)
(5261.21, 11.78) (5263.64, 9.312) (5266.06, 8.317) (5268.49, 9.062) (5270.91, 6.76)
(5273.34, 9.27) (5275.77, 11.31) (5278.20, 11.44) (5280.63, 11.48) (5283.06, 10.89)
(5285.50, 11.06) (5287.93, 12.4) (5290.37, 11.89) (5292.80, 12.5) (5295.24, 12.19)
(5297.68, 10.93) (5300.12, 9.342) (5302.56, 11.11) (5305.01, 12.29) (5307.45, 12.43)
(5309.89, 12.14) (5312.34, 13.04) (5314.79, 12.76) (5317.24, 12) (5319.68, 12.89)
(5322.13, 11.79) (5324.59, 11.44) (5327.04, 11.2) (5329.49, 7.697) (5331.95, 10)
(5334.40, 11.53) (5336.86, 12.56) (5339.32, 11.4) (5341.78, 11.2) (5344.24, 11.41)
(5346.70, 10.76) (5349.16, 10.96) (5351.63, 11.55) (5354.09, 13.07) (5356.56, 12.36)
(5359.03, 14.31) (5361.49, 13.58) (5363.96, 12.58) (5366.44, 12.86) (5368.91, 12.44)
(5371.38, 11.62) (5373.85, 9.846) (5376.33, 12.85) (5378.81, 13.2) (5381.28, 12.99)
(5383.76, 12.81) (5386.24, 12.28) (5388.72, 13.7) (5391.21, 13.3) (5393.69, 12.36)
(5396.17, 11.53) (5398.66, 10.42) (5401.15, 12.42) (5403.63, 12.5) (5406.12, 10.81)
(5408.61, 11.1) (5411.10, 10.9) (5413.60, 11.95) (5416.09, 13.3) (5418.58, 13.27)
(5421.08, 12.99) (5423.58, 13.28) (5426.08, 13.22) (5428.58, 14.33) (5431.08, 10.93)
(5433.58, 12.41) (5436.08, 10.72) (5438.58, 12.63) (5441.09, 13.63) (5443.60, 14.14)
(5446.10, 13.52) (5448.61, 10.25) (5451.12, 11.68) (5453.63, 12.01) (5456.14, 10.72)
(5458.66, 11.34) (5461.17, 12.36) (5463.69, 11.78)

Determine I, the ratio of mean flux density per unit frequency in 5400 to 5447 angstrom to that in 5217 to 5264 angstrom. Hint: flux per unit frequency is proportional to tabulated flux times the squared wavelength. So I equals 1.23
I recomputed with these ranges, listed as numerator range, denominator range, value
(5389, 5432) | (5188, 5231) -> 1.52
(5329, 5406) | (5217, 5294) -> 1.17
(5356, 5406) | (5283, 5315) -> 1.09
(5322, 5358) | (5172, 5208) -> 1.74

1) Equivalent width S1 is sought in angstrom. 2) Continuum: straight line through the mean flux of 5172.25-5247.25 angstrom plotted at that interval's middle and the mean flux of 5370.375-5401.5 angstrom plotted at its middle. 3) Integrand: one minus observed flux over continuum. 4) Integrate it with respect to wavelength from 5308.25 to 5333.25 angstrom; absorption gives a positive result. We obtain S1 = -1.5 angstrom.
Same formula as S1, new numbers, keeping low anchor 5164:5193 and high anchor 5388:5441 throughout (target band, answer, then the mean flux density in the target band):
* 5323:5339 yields -1.02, 10.8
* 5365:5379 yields -1.07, 12.1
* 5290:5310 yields -4.84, 11.6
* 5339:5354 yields -1.13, 11.3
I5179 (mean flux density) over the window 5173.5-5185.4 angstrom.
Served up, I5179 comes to 5.3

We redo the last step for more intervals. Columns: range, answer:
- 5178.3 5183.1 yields 5.98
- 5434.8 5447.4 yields 12.9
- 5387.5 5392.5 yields 13.5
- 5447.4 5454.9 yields 11.3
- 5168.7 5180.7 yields 5.27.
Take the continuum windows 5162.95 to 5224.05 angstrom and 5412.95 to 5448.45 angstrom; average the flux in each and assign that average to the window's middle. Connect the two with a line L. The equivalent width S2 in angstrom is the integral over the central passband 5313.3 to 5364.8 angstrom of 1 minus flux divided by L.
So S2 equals -4.9 angstrom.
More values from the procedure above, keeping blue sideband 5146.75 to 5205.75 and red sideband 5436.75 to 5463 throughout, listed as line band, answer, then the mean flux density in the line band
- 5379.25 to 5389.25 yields -1.78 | 12.9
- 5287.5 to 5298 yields -3.16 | 12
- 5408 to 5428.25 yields -1.80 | 12.6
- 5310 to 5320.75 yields -3.26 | 12.6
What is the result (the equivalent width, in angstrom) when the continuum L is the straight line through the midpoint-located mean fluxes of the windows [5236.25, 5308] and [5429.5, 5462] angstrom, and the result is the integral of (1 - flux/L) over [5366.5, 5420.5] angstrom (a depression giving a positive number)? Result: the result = -2.3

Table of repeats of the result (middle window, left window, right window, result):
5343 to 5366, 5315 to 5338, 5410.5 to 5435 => -1.2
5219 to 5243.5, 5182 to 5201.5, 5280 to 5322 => -5.0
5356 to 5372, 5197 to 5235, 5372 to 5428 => -1.6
